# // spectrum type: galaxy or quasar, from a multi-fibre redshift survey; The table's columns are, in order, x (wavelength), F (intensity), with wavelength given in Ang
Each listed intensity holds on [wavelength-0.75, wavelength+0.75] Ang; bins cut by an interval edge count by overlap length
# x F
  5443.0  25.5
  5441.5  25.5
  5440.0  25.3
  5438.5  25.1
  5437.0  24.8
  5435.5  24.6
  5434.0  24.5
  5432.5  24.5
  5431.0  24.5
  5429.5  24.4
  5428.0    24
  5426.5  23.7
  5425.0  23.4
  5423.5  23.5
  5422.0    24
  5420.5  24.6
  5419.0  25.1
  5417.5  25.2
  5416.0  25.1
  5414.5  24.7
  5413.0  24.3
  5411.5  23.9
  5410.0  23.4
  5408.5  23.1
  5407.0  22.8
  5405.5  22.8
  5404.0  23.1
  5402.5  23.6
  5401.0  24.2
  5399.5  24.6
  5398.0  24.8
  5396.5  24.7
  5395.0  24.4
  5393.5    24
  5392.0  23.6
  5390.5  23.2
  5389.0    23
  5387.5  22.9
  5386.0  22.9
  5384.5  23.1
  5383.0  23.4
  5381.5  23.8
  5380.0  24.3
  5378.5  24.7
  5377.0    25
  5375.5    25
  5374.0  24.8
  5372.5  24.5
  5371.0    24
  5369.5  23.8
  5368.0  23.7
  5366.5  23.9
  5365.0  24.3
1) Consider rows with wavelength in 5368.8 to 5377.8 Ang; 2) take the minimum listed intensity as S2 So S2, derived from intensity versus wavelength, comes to 23.8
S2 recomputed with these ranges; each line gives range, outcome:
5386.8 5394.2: 22.9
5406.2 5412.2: 22.8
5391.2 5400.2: 23.6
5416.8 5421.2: 24.6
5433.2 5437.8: 24.5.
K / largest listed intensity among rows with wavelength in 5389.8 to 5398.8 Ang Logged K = 24.8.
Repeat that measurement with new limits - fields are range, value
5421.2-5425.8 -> 24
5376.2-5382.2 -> 25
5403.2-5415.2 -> 24.7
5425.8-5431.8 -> 24.5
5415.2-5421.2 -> 25.2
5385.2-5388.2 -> 22.9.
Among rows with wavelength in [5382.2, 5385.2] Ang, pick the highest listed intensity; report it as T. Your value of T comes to 23.4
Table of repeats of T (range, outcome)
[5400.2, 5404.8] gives 24.2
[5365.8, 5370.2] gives 23.9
